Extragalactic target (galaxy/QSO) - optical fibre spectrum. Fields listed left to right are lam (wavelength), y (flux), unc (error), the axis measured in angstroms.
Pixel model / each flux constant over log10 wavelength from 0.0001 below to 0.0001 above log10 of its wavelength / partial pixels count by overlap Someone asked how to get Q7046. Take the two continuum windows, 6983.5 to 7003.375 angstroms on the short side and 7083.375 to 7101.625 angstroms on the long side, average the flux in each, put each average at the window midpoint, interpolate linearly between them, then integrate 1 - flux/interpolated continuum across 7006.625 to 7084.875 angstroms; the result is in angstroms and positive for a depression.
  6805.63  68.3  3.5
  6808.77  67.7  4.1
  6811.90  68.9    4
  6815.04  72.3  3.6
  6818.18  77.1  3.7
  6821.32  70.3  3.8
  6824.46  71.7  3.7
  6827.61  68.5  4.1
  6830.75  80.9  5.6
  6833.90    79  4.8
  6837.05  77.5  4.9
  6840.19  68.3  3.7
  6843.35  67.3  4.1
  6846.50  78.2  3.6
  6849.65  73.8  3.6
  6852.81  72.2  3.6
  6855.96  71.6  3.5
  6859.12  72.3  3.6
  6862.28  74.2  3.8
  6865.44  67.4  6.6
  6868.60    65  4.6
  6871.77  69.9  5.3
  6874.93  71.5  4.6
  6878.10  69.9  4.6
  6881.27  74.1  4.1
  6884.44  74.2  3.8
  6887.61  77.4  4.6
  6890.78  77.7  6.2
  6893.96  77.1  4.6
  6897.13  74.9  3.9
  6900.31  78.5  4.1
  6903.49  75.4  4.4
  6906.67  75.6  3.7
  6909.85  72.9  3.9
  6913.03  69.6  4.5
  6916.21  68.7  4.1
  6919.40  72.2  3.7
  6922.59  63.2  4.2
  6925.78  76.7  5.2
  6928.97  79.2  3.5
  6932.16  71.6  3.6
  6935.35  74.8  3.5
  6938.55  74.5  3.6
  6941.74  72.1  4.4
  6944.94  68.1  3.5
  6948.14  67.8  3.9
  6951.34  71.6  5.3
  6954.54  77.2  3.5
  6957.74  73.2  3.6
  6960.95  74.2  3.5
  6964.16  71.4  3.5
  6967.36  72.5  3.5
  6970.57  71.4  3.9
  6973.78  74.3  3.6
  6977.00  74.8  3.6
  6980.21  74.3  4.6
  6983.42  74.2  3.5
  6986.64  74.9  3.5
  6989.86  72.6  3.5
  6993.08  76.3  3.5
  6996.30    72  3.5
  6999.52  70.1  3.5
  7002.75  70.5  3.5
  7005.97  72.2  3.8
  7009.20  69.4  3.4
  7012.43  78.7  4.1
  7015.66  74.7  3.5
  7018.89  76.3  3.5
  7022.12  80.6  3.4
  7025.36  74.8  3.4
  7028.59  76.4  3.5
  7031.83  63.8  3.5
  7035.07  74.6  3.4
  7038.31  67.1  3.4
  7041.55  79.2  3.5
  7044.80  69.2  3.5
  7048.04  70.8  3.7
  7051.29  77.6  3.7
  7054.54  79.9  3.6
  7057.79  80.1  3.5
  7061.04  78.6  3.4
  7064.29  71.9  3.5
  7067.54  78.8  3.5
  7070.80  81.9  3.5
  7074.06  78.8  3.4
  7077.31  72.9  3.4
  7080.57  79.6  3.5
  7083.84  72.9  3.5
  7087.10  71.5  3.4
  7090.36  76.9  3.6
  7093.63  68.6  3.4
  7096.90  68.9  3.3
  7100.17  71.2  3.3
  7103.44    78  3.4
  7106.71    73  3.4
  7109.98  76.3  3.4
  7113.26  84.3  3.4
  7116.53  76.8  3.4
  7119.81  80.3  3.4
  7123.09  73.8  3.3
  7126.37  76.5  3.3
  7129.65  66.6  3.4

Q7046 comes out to -3.39 angstroms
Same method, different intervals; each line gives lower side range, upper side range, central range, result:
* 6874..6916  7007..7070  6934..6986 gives 1.2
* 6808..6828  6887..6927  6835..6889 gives 0.3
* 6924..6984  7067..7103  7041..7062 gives -0.5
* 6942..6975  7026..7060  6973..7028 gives -0.9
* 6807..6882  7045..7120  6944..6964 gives 0.5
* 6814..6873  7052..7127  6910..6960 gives 1.2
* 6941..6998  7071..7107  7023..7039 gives 0.3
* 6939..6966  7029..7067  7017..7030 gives -0.6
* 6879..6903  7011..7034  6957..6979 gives 0.7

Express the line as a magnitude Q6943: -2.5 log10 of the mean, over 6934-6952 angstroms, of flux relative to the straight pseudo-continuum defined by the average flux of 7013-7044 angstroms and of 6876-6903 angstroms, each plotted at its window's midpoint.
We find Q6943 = 0.05 mag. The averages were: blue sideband 75.4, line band 71.4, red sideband 74.2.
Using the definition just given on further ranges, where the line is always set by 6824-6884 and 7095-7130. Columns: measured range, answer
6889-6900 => -0.06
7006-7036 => 0.00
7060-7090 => -0.02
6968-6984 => 0.00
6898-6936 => 0.00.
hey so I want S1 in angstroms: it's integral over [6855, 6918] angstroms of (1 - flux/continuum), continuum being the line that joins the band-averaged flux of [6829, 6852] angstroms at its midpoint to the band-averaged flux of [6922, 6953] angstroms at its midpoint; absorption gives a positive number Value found 0.60 angstroms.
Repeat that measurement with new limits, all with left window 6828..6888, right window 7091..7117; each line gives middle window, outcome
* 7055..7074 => -1.04 angstroms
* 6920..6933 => 0.10 angstroms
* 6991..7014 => 0.34 angstroms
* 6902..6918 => 0.15 angstroms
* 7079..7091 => -0.09 angstroms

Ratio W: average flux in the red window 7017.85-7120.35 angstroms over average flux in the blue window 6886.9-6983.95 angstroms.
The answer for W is 1.03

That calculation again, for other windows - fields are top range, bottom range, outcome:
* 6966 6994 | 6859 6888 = 1.04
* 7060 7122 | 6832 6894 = 1.04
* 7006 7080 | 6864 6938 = 1.03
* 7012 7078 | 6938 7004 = 1.04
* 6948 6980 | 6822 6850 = 0.99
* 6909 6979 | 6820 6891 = 1.00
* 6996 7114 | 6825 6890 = 1.03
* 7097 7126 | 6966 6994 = 1.03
